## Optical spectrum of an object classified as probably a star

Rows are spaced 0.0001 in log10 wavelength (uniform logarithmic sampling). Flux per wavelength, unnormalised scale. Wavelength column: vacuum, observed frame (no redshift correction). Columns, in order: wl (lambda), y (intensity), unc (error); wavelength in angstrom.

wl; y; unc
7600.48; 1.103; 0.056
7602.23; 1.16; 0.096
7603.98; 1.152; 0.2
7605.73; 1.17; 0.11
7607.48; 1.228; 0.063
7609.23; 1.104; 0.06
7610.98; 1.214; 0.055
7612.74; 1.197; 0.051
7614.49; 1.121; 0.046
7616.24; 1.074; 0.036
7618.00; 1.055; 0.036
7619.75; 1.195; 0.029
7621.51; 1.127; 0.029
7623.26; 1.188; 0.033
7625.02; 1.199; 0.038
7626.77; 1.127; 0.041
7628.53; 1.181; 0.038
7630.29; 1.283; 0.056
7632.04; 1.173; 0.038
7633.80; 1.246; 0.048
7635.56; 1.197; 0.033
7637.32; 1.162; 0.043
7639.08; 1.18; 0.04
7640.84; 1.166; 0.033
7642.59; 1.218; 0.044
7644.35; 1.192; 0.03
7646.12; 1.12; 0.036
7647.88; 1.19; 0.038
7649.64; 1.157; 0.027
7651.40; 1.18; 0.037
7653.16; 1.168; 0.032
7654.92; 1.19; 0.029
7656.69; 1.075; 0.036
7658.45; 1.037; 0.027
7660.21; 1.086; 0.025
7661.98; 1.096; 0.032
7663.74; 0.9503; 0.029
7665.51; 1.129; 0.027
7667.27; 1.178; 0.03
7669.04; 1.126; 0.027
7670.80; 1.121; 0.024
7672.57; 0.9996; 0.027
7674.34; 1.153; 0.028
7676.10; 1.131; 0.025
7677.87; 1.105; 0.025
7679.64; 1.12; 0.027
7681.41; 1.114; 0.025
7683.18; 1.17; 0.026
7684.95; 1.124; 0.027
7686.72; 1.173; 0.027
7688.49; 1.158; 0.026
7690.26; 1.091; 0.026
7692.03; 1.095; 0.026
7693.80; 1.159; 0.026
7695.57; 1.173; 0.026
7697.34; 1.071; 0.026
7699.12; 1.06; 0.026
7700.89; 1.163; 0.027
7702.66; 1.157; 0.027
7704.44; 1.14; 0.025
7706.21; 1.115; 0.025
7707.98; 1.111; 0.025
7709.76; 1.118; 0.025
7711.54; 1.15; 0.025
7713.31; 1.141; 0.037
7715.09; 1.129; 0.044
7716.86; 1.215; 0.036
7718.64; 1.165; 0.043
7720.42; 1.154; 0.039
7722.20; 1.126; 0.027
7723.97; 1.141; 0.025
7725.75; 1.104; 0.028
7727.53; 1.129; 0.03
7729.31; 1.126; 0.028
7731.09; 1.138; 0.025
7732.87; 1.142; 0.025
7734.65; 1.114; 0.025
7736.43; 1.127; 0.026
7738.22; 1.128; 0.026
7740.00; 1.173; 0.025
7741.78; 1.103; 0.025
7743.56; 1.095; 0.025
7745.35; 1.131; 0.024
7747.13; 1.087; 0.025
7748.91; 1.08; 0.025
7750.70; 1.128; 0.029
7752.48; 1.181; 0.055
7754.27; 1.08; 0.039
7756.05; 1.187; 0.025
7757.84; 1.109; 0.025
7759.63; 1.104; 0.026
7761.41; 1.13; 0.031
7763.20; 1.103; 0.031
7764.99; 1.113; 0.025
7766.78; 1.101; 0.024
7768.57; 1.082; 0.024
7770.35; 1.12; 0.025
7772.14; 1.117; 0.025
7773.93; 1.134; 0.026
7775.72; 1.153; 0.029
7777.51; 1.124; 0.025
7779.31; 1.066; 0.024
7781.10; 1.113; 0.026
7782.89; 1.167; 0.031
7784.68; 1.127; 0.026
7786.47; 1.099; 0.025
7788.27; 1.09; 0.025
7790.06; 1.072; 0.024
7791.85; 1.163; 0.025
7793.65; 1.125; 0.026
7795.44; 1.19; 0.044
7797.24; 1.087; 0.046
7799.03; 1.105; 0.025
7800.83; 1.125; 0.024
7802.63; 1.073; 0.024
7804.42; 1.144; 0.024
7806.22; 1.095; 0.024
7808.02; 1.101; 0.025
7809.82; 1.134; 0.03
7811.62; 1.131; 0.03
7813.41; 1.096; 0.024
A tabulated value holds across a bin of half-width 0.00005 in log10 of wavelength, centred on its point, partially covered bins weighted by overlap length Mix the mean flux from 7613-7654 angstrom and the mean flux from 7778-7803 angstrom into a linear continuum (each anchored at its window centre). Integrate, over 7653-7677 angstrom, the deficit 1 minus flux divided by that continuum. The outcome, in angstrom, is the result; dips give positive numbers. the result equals 1.2 angstrom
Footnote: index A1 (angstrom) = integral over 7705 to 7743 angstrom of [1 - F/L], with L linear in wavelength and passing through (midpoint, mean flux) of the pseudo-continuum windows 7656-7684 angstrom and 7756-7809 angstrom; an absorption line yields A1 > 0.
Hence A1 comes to -0.96 angstrom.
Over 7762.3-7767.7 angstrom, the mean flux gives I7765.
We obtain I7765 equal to 1.1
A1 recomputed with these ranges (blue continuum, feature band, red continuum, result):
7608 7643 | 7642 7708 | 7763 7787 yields 1.52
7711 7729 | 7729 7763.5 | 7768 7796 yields 0.35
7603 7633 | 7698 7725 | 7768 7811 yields 0.01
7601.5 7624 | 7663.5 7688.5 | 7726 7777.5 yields 0.42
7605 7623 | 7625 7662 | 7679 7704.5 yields -0.74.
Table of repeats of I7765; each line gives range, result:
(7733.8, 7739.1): 1.12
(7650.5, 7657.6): 1.15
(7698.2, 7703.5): 1.13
